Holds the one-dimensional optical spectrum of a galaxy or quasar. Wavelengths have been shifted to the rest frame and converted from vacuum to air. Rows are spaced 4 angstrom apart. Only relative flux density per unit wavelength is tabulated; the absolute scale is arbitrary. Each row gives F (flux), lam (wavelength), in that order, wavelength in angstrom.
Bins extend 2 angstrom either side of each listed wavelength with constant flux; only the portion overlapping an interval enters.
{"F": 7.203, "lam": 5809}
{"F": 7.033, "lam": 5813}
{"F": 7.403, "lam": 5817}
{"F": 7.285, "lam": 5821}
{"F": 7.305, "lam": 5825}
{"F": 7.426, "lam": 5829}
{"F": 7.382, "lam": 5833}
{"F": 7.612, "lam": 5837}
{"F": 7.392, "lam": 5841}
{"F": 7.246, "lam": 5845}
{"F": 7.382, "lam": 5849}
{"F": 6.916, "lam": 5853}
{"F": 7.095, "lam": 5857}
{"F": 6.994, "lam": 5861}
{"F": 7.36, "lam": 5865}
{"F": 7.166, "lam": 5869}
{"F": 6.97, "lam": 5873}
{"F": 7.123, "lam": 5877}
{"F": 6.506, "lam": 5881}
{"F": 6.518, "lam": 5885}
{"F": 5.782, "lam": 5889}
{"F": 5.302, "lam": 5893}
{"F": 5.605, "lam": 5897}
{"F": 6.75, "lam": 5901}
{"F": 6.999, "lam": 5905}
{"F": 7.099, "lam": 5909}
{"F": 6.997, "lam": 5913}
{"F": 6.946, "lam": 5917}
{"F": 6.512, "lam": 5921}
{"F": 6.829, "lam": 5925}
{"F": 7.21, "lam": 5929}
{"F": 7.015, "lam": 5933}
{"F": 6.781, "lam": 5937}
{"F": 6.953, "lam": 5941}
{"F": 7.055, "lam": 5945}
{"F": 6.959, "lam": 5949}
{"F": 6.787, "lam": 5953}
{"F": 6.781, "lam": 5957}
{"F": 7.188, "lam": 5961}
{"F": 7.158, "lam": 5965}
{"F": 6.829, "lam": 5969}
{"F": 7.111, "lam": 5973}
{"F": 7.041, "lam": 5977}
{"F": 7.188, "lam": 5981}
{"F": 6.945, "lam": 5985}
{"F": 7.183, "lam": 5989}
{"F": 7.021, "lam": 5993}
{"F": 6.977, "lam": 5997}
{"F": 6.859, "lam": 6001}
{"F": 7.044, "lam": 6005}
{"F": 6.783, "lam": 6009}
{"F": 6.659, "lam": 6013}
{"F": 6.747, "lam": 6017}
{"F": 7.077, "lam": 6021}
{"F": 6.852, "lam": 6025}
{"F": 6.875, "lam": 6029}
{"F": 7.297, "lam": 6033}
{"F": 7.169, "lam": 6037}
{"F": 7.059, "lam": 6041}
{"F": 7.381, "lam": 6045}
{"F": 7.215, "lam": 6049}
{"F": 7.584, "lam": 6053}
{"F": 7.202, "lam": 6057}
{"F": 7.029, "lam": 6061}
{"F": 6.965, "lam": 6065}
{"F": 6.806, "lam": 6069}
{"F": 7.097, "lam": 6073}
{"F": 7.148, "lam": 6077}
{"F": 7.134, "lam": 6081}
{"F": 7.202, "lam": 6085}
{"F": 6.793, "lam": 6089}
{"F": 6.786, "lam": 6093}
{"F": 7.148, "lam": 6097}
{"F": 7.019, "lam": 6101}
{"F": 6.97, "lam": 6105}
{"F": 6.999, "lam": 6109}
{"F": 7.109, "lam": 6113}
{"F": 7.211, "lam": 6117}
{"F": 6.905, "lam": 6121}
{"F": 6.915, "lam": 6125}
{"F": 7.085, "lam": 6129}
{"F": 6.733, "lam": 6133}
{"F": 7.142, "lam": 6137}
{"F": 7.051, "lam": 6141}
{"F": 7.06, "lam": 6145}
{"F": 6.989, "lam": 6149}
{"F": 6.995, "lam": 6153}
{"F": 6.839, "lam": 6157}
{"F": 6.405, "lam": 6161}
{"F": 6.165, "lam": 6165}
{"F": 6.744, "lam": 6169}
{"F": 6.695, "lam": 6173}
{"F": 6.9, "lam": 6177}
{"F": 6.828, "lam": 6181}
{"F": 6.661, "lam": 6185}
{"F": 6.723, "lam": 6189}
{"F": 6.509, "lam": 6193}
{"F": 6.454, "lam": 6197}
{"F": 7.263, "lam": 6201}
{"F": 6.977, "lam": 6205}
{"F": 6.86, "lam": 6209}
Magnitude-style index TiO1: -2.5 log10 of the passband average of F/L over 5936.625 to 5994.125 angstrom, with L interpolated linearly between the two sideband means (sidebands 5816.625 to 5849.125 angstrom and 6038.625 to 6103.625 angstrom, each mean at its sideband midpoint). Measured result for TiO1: 0.03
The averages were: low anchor 7.38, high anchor 7.1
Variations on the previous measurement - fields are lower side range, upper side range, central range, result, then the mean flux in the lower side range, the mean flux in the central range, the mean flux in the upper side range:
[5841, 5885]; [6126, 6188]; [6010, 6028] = 0.02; 7.06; 6.83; 6.82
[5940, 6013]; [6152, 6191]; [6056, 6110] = -0.03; 6.98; 7.02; 6.69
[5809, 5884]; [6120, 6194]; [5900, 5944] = 0.03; 7.19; 6.92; 6.81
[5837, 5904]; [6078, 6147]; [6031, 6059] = -0.05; 6.79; 7.27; 7.02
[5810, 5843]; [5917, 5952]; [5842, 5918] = 0.06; 7.35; 6.78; 6.91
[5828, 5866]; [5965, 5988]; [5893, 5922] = 0.09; 7.27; 6.61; 7.04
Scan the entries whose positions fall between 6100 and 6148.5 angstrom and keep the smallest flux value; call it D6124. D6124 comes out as 6.733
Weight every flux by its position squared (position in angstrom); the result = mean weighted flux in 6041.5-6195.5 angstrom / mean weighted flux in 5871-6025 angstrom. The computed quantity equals 1.08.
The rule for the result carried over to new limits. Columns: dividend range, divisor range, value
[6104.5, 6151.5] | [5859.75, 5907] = 1.16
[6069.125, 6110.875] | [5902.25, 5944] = 1.07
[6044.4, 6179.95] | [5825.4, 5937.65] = 1.09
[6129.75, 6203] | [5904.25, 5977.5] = 1.05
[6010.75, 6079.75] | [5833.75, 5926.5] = 1.09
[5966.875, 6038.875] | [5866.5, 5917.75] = 1.10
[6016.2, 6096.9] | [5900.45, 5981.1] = 1.06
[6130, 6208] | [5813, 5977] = 1.07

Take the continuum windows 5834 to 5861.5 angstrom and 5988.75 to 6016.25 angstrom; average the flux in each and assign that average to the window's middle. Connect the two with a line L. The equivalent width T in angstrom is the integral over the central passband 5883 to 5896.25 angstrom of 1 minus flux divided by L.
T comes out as 2.4 angstrom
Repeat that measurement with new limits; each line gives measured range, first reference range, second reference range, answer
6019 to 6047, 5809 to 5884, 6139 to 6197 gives -0.7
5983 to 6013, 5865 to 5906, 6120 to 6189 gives -1.4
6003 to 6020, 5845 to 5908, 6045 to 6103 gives 0.4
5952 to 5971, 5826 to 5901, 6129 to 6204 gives -0.3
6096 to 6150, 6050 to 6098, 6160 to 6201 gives -1.1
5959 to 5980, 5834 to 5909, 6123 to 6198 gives -0.8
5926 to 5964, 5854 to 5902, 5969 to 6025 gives -0.9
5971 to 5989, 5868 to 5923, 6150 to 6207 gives -1.2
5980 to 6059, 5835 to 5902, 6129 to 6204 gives -2.9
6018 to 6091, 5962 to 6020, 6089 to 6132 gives -1.2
